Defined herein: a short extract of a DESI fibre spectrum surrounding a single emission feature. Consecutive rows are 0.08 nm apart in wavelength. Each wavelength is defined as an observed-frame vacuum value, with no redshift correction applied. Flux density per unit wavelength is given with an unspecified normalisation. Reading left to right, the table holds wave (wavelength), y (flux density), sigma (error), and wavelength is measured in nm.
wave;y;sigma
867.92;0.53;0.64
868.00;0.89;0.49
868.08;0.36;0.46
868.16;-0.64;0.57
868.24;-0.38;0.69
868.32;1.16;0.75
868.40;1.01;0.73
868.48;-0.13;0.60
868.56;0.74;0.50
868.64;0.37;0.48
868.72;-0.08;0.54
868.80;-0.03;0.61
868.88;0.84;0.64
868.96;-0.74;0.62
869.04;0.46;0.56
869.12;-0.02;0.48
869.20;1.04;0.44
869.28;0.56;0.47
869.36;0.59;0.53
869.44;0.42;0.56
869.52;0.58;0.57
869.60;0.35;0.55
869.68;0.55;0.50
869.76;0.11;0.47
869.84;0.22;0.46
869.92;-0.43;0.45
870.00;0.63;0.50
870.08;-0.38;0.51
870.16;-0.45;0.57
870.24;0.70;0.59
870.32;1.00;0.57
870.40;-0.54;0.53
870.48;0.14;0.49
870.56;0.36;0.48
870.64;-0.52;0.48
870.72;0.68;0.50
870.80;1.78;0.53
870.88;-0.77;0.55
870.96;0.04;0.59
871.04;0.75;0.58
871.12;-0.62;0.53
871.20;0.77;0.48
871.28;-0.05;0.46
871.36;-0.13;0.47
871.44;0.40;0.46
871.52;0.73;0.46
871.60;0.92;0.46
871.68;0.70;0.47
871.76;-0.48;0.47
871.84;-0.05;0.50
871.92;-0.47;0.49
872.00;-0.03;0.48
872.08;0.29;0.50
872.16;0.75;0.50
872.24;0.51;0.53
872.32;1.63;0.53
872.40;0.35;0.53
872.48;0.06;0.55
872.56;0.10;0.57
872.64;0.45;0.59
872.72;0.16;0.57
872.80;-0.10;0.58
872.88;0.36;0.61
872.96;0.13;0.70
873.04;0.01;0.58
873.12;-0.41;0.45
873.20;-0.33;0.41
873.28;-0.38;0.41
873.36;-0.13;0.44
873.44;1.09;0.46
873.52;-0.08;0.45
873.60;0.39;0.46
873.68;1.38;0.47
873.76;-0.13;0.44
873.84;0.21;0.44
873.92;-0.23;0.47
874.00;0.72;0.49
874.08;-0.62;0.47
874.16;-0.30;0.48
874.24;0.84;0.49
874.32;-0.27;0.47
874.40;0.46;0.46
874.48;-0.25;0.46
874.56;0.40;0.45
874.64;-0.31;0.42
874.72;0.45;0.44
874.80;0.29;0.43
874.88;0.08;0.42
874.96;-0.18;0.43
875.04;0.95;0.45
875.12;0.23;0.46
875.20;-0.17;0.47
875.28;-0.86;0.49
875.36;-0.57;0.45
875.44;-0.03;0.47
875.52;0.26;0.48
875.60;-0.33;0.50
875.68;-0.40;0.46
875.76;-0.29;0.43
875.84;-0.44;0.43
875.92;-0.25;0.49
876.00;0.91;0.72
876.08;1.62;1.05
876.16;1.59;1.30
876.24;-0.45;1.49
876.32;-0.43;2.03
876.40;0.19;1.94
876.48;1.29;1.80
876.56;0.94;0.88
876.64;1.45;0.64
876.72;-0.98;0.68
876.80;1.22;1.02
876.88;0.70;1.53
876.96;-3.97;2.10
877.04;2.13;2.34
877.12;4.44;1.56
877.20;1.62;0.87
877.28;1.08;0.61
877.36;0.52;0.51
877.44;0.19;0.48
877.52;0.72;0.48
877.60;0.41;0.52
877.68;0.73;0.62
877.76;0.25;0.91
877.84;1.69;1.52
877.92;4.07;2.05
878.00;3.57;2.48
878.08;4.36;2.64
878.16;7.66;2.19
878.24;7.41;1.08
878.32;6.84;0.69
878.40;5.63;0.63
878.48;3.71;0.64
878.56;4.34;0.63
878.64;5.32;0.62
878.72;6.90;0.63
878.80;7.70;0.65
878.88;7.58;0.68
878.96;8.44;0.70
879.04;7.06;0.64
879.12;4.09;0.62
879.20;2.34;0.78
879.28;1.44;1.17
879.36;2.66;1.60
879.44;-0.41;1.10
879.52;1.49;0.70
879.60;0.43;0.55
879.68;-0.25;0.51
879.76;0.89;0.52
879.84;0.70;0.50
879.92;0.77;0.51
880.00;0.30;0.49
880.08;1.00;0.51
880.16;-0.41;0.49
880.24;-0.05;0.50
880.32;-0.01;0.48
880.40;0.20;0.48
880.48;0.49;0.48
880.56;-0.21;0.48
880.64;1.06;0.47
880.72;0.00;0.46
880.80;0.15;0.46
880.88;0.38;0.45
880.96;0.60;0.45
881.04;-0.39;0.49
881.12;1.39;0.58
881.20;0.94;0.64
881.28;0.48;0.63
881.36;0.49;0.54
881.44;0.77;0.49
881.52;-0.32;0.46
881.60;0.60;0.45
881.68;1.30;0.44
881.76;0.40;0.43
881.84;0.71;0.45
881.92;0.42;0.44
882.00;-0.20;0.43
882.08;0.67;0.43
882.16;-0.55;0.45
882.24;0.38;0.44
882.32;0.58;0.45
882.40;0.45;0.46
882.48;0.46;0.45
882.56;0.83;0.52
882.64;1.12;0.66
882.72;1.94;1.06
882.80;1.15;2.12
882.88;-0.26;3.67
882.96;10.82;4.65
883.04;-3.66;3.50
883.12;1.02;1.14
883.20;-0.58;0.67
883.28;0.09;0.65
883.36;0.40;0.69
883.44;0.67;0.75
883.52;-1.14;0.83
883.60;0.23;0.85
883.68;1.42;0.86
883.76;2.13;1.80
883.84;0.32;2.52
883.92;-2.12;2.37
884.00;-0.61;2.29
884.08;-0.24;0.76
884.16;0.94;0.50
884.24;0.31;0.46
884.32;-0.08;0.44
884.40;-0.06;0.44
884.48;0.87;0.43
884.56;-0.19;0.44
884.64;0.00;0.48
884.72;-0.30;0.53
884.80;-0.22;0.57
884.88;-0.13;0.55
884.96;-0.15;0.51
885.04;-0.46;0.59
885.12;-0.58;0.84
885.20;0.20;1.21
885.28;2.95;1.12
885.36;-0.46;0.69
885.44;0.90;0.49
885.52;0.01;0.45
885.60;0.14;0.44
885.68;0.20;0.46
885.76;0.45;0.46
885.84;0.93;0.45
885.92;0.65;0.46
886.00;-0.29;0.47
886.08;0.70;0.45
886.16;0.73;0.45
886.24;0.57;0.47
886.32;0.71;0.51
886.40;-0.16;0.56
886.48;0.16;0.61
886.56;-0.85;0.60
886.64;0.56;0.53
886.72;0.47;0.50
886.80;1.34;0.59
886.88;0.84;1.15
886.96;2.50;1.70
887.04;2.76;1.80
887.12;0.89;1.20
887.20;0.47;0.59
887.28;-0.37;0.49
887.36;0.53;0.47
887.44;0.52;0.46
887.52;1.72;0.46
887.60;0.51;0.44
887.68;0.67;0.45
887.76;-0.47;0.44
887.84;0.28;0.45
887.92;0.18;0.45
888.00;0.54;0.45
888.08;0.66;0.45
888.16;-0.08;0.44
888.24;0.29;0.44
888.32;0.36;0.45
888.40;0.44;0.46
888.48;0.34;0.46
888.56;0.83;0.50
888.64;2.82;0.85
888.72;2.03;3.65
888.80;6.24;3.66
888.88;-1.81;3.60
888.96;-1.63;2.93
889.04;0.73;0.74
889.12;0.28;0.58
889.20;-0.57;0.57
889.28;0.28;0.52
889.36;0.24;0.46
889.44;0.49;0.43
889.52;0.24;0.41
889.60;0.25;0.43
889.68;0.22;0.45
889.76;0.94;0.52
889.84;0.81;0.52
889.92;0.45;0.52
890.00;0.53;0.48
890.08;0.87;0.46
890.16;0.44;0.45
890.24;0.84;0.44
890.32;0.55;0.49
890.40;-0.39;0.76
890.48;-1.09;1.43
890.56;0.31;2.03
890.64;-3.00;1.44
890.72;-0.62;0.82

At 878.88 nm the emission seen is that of [O II] 3727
